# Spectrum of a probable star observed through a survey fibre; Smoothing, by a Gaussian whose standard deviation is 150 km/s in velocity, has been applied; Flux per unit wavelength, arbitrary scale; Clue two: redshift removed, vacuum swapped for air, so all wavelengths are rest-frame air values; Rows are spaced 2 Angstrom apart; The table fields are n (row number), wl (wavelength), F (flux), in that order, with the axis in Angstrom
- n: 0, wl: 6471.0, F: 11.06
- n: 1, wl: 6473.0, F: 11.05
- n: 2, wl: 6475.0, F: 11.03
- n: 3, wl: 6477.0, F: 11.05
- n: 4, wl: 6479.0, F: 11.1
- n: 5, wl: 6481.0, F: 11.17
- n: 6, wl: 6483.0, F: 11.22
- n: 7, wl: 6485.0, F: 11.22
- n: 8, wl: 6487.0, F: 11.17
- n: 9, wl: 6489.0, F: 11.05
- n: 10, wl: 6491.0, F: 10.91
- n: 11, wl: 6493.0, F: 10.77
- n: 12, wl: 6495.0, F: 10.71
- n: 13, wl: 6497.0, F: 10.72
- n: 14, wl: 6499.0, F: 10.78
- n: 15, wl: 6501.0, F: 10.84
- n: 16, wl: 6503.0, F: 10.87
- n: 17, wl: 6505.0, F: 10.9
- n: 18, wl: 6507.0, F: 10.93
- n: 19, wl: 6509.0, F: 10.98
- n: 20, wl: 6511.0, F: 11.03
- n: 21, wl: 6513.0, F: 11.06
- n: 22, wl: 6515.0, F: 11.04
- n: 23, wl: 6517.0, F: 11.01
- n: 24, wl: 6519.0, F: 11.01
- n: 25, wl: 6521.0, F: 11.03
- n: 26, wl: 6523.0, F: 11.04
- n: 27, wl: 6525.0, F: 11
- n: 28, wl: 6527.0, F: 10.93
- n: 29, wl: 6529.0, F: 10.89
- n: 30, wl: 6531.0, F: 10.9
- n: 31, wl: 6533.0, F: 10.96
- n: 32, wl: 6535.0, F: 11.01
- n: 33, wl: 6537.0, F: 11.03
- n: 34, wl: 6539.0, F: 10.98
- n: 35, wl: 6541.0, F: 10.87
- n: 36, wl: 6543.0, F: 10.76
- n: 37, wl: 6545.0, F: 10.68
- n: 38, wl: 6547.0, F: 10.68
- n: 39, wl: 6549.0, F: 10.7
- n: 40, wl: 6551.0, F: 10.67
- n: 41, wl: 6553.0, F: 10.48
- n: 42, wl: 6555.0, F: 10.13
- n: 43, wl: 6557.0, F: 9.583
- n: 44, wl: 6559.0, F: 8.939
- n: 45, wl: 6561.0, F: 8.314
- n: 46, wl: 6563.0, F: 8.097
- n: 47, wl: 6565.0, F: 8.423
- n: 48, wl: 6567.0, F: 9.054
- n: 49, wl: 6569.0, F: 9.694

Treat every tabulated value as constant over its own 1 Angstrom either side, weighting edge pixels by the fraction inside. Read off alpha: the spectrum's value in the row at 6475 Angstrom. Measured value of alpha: 11.03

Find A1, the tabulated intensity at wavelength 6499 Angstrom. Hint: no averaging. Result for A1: 10.78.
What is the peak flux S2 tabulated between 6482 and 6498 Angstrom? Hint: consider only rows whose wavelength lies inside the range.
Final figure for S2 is 11.22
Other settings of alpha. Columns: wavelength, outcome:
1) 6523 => 11.04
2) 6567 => 9.054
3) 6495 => 10.71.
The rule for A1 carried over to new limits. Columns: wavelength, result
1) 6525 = 11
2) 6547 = 10.68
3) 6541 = 10.87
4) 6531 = 10.9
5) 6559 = 8.939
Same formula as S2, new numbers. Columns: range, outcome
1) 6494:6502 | 10.84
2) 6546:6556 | 10.7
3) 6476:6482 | 11.17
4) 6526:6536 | 11.01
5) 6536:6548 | 11.03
